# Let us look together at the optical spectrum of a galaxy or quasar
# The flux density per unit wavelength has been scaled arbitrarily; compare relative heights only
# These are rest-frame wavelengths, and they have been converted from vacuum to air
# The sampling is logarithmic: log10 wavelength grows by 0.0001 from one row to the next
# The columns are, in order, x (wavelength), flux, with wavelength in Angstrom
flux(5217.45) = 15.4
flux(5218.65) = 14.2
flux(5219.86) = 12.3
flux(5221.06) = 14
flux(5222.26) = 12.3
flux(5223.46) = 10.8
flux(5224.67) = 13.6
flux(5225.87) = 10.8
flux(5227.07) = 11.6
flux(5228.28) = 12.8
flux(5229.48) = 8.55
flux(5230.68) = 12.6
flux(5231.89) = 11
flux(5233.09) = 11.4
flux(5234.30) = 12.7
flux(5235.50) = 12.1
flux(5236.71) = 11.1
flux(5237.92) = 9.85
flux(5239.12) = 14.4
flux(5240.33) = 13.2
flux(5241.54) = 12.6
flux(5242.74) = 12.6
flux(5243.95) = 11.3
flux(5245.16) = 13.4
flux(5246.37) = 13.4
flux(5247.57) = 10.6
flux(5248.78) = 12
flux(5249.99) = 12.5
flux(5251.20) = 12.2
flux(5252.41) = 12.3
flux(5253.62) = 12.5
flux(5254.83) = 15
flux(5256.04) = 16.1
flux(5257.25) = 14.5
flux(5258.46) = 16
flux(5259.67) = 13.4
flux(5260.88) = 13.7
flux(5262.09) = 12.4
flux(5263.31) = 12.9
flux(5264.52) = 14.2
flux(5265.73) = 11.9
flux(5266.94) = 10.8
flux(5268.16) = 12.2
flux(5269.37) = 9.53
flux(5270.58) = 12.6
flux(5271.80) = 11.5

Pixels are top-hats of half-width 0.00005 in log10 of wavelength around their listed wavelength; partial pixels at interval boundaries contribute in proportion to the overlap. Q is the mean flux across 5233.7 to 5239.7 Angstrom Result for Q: 12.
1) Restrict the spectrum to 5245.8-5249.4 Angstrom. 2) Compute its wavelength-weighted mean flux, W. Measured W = 12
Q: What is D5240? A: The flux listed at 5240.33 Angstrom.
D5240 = 13.2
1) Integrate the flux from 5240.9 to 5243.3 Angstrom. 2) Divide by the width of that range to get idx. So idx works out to 12.6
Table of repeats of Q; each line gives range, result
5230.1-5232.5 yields 11.8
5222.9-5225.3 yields 12.2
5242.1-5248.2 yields 12.3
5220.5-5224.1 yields 12.4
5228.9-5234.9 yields 11.3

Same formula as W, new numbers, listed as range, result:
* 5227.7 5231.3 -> 11.3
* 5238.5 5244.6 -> 12.8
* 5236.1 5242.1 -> 12.2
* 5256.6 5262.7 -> 14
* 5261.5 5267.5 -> 12.5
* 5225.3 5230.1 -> 11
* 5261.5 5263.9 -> 12.6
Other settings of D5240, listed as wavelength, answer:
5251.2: 12.2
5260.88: 13.7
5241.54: 12.6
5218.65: 14.2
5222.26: 12.3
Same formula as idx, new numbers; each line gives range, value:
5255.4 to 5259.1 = 15.5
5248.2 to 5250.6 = 12.2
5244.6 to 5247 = 13.4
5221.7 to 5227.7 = 11.8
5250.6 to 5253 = 12.2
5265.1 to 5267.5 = 11.4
